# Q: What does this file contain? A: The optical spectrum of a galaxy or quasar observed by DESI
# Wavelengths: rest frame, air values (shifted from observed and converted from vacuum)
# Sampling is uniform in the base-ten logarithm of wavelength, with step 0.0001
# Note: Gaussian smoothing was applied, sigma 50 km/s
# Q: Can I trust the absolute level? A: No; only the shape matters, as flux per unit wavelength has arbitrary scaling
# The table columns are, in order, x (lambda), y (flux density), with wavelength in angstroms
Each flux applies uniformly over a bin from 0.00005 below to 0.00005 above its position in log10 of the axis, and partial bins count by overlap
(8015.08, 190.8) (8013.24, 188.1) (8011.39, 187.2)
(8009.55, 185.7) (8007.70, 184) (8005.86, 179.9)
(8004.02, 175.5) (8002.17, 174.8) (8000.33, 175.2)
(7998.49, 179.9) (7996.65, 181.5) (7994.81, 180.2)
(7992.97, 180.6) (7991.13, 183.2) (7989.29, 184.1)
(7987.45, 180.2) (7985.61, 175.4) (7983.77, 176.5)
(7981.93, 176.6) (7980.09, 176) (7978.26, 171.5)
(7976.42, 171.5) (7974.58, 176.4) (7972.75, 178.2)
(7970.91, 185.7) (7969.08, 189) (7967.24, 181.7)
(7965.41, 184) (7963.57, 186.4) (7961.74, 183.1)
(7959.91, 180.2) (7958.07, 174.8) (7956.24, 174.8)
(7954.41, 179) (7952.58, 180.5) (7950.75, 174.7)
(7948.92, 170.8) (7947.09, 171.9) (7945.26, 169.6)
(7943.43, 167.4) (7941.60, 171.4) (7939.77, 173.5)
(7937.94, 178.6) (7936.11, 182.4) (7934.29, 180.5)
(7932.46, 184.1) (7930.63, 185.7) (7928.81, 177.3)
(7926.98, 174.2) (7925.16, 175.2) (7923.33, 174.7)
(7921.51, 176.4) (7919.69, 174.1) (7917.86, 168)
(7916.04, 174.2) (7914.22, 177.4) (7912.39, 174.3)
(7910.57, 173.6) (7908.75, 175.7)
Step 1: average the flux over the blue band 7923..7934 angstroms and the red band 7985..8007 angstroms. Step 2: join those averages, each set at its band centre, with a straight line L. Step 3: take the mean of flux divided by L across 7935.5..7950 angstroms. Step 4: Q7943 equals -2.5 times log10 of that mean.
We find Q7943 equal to 0.04 mag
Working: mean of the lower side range 179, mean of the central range 173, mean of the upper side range 179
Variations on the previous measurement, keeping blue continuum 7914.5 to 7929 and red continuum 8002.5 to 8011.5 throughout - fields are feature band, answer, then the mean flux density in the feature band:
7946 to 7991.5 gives 0.00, 179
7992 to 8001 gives 0.01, 180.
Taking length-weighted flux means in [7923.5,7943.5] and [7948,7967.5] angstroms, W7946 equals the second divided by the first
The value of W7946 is 1.01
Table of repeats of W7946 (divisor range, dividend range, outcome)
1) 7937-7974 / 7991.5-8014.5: 1.02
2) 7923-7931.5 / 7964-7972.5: 1.04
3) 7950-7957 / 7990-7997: 1.02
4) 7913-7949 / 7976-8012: 1.02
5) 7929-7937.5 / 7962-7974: 1.01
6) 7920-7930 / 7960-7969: 1.05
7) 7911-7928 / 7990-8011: 1.03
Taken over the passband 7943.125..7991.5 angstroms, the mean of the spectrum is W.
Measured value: 178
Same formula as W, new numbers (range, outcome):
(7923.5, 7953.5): 176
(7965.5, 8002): 179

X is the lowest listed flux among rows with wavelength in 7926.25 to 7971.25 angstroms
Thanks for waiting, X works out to 167.4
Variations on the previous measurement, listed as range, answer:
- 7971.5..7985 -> 171.5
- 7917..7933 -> 168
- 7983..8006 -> 174.8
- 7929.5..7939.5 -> 178.6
